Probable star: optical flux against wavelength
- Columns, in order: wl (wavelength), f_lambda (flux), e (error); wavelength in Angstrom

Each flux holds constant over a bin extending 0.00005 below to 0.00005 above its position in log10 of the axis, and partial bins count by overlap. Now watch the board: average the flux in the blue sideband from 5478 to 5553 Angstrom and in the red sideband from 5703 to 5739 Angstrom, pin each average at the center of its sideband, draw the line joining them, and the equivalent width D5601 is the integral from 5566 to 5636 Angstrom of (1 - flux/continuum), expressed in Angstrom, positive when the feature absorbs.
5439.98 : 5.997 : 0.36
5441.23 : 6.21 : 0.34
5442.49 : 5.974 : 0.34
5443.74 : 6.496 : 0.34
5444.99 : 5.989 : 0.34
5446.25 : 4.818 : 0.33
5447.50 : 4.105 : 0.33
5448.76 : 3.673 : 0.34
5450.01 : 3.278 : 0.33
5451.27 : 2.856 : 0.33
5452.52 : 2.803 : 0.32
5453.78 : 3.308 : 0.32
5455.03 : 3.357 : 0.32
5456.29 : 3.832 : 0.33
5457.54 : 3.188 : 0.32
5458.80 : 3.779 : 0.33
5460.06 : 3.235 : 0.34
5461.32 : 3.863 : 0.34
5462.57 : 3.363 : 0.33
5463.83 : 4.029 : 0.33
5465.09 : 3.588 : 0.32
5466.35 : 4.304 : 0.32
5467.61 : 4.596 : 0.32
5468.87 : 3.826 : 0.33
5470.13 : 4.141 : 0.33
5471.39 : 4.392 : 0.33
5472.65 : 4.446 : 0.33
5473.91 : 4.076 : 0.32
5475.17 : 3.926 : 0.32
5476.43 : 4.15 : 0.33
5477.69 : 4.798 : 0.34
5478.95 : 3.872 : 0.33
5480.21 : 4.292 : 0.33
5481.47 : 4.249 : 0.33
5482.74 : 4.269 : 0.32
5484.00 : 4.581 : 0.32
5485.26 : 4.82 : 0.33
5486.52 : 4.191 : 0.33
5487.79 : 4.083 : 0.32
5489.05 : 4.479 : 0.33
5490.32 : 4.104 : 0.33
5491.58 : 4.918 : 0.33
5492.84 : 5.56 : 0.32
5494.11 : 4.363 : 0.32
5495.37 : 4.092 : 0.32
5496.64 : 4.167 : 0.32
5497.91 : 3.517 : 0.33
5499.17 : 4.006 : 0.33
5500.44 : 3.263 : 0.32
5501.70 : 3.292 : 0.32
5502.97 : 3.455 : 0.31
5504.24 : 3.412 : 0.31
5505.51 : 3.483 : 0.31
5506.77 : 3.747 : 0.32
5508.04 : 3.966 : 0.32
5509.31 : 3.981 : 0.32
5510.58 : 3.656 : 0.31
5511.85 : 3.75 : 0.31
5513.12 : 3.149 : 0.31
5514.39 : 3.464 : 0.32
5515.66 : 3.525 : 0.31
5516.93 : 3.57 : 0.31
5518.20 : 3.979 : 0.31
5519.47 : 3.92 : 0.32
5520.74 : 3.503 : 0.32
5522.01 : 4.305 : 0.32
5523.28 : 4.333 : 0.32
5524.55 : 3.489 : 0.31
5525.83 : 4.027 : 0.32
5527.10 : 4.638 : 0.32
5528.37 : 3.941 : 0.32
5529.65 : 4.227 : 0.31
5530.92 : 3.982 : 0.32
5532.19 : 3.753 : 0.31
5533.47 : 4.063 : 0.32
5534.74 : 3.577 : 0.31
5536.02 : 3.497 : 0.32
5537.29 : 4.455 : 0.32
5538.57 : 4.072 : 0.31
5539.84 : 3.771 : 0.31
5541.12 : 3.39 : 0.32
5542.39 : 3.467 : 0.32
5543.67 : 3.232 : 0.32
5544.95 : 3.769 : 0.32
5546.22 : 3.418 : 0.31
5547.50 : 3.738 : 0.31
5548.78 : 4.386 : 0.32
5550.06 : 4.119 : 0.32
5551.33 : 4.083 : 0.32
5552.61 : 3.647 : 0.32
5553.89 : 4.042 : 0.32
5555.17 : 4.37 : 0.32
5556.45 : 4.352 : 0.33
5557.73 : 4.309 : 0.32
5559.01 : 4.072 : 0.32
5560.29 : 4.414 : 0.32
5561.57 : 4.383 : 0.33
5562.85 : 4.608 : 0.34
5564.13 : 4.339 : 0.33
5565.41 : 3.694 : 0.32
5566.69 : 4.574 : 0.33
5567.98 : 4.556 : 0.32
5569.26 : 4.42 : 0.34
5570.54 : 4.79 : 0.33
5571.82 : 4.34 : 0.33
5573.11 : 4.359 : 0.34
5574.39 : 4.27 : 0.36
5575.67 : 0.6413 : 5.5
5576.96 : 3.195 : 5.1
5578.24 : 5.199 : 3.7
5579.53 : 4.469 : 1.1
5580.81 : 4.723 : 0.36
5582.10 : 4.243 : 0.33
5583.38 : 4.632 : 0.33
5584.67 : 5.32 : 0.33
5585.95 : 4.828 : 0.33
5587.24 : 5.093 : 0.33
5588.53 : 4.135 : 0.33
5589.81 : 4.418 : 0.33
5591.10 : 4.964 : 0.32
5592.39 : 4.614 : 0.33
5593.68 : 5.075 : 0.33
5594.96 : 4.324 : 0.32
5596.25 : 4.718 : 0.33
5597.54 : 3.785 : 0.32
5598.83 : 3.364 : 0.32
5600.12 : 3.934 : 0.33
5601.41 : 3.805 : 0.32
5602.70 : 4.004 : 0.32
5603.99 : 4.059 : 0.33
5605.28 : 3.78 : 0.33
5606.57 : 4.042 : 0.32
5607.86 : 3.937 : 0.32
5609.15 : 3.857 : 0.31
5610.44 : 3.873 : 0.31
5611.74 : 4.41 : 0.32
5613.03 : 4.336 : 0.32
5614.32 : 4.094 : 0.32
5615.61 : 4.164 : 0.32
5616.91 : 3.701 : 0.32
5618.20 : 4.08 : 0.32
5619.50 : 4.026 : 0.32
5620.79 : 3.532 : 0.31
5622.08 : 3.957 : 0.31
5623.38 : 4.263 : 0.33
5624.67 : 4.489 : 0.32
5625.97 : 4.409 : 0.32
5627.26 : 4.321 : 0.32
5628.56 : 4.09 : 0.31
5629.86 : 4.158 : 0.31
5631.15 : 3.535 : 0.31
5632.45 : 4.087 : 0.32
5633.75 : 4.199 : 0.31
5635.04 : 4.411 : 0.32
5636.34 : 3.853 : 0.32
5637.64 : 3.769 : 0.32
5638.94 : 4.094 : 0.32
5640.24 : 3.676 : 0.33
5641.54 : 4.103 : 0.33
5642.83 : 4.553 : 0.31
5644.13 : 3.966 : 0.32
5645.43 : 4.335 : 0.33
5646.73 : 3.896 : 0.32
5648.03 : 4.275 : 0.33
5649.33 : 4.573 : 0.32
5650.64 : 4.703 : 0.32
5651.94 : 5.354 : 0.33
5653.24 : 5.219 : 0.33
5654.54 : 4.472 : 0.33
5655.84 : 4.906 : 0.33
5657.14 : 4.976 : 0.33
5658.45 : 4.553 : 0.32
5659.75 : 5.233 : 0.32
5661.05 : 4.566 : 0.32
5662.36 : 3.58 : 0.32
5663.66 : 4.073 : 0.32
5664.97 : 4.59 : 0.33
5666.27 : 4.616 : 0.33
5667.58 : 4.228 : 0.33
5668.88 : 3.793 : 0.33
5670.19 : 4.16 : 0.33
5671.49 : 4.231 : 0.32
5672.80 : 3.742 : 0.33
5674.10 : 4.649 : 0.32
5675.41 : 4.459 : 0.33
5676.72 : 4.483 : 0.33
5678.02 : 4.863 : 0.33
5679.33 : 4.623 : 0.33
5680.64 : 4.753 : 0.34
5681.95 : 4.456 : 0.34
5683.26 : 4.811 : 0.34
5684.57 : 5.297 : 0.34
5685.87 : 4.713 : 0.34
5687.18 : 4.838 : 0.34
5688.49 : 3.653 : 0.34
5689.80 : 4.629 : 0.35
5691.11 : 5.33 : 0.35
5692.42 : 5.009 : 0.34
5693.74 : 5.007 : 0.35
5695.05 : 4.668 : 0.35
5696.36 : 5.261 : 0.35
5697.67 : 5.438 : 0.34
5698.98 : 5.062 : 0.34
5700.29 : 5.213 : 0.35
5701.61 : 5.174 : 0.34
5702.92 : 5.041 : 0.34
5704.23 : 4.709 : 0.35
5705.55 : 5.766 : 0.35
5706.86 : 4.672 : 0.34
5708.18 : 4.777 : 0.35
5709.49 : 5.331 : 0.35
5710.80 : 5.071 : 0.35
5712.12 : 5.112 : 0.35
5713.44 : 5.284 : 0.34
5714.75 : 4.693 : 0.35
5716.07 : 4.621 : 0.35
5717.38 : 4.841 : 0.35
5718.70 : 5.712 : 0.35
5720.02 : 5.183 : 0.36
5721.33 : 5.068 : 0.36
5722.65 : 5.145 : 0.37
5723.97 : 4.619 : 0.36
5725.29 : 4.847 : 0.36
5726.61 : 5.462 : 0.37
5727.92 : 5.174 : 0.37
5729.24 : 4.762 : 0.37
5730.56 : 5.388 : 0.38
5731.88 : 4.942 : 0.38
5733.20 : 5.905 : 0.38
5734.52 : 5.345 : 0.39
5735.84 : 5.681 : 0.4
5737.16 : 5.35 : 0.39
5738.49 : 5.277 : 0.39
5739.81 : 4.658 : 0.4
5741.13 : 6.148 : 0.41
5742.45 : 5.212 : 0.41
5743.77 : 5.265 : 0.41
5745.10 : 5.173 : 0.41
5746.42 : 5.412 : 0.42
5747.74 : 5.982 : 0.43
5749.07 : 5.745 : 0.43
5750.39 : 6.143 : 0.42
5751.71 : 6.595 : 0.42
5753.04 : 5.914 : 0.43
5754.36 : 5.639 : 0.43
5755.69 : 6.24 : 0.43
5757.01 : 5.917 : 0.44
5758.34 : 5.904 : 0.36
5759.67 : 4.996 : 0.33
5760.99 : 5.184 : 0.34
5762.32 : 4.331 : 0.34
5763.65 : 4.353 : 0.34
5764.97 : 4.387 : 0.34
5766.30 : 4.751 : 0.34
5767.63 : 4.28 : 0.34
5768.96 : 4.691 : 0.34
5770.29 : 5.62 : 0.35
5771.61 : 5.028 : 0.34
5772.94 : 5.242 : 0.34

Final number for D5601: 3.73 Angstrom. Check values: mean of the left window 3.94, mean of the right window 5.14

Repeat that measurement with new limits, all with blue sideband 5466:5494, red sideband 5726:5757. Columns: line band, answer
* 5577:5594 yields 0.56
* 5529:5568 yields 5.63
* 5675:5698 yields 2.23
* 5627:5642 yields 3.11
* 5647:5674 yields 3.62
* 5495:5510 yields 2.61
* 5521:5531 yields 1.04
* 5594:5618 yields 4.43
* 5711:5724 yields 0.94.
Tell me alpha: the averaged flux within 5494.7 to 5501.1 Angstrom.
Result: 3.81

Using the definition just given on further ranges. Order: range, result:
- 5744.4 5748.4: 5.52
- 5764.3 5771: 4.75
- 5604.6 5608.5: 3.92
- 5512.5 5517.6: 3.43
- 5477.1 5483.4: 4.29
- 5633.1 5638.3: 4.06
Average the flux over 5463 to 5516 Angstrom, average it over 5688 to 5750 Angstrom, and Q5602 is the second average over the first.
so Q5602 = 1.27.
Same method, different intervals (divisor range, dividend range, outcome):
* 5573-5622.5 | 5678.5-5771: 1.24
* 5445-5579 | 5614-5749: 1.19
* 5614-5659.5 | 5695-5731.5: 1.19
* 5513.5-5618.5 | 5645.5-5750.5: 1.20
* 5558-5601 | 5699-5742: 1.19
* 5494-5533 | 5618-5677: 1.13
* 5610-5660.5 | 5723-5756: 1.28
